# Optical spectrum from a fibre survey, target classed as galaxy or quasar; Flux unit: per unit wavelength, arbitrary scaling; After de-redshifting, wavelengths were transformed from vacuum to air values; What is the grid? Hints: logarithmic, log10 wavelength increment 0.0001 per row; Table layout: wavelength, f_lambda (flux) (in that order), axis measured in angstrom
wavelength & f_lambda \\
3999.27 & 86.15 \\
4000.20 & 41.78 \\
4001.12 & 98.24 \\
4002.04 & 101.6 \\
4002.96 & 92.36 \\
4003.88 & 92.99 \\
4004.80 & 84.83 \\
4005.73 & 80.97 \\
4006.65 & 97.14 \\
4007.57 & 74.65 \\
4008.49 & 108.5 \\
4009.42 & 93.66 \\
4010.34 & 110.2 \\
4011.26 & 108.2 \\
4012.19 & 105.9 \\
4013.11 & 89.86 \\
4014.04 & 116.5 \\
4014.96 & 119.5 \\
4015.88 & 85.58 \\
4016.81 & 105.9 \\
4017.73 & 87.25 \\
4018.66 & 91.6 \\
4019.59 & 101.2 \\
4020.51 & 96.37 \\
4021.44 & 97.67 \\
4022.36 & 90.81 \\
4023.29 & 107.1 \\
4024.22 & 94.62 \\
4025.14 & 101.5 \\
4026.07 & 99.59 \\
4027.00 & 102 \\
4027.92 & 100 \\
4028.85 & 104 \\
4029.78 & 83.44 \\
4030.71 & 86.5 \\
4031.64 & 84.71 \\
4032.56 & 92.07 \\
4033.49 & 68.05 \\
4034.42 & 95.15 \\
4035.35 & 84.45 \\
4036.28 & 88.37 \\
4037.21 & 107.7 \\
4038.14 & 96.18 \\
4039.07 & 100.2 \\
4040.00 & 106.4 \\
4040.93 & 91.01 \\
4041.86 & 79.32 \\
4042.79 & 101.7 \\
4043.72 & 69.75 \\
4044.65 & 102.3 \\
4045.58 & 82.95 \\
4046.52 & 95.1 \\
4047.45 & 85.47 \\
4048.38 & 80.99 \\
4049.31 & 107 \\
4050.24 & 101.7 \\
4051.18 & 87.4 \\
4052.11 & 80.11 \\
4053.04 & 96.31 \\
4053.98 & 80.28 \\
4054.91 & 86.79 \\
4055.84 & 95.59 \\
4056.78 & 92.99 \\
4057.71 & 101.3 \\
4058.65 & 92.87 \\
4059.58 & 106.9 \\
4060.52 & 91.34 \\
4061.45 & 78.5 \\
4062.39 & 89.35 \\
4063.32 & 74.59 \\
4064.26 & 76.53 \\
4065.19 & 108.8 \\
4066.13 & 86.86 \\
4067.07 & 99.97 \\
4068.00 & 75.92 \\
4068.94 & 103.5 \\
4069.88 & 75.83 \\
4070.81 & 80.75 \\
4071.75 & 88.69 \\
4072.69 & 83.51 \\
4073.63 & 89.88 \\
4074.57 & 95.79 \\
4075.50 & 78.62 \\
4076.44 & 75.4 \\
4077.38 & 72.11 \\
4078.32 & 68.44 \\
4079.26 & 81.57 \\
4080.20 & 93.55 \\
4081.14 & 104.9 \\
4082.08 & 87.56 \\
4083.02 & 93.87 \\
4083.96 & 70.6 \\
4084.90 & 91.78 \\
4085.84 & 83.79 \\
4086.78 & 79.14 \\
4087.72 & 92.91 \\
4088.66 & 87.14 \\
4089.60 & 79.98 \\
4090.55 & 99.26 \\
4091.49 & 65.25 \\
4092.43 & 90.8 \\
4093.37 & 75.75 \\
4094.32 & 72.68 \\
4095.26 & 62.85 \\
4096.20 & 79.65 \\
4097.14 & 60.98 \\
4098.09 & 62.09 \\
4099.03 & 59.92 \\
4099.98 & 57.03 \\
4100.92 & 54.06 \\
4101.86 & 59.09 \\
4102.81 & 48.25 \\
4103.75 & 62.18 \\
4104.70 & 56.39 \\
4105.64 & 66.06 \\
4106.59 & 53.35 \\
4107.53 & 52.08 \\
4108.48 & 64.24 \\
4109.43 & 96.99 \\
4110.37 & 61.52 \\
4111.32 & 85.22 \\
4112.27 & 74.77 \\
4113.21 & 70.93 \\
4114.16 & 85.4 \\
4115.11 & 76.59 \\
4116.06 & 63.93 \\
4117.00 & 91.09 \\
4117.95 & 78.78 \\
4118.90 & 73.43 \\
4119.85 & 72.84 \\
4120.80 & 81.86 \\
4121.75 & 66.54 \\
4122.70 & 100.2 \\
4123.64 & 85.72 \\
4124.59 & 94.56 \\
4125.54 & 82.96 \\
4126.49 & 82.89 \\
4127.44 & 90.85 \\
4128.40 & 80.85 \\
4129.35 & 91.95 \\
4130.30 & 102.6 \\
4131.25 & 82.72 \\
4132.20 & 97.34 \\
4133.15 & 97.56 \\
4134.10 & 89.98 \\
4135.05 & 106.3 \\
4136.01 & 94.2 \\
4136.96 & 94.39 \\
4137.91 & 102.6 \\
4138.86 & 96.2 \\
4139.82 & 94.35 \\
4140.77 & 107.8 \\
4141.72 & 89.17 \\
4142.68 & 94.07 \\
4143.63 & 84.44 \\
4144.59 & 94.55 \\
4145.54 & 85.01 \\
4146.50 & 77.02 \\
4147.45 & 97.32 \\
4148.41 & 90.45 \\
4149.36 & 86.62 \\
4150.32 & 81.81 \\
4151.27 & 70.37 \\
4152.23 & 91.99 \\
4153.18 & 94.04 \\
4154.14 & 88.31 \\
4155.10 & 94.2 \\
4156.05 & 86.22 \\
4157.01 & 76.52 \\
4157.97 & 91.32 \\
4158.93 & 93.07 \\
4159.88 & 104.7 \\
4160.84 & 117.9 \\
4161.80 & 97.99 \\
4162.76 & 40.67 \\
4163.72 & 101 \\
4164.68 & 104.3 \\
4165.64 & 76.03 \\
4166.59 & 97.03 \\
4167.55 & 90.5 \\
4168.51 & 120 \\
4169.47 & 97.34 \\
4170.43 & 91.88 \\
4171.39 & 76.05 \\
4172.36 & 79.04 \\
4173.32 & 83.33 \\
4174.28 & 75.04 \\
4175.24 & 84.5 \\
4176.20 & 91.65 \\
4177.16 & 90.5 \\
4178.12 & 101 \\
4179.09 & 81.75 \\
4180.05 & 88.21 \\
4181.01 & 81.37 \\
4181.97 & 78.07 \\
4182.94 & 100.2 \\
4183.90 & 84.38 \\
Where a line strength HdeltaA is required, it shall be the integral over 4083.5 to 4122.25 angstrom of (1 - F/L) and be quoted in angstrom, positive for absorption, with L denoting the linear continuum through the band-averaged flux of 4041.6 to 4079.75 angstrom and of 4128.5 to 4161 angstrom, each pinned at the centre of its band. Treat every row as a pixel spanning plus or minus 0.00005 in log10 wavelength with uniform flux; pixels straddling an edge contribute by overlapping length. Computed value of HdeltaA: 7.6 angstrom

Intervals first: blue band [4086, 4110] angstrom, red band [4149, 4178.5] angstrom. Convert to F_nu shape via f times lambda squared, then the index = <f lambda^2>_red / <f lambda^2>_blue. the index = 1.33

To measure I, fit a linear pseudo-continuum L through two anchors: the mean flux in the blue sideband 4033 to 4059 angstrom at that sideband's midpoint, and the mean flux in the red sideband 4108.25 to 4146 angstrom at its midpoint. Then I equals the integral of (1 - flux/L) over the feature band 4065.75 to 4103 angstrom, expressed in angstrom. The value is 4.1 angstrom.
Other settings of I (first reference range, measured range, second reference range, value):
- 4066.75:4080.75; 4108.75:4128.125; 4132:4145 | 2.4 angstrom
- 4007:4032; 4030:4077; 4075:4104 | -1.3 angstrom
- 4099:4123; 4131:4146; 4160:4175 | -2.8 angstrom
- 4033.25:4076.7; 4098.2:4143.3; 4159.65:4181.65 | 4.9 angstrom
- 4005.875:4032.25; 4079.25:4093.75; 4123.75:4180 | 1.2 angstrom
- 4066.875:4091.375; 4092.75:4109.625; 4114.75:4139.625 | 4.5 angstrom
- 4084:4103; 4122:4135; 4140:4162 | -1.0 angstrom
